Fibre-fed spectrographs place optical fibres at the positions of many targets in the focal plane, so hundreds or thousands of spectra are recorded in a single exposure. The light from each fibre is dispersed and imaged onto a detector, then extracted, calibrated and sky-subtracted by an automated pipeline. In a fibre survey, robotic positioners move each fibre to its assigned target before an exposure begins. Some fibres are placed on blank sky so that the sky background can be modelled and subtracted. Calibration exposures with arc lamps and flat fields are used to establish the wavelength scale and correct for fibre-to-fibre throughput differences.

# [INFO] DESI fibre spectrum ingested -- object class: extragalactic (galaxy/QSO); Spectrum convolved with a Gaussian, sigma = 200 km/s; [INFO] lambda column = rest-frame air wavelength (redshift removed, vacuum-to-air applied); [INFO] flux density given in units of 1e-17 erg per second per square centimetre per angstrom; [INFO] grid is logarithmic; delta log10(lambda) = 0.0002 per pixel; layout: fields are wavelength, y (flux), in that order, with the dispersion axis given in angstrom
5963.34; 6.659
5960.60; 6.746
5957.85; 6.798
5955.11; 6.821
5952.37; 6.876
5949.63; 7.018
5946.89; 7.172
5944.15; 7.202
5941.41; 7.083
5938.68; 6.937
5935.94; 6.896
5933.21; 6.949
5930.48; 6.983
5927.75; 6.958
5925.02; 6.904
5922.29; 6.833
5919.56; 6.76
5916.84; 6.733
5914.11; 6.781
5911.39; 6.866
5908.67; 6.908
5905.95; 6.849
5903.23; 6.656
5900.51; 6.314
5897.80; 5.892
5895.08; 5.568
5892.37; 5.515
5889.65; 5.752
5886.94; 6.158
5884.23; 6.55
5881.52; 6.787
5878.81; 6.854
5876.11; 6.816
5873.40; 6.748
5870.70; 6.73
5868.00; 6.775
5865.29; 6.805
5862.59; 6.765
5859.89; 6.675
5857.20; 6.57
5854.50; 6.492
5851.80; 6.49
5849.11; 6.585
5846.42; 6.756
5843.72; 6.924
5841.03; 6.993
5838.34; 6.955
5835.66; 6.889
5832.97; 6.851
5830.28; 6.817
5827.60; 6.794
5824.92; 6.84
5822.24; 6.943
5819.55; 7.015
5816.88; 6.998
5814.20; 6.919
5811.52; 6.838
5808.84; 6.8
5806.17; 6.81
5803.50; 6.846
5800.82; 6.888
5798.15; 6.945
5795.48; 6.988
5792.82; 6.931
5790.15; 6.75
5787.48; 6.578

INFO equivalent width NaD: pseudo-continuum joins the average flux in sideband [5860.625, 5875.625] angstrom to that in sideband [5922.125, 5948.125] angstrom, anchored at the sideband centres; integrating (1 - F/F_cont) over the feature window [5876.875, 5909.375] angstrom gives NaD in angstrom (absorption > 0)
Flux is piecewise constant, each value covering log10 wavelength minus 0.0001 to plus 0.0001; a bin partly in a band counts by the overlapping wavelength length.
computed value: 2.5 angstrom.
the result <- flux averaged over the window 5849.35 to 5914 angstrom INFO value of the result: 6.51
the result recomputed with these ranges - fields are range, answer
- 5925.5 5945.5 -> 7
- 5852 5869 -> 6.66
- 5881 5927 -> 6.46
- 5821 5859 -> 6.78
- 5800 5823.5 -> 6.89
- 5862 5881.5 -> 6.79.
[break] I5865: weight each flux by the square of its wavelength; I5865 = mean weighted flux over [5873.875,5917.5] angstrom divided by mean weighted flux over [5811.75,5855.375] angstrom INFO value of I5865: 0.96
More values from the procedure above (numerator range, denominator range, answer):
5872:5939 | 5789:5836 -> 0.99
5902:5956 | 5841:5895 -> 1.08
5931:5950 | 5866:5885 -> 1.06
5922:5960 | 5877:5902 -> 1.15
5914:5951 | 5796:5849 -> 1.05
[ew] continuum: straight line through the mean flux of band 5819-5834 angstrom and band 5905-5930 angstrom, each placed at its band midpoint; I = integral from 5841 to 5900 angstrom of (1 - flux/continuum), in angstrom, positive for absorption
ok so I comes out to 3.1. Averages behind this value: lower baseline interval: 6.87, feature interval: 6.49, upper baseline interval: 6.85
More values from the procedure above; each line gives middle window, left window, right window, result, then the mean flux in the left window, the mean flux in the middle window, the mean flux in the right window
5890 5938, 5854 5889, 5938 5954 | 2.0 angstrom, 6.66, 6.6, 7.05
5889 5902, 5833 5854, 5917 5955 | 2.0 angstrom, 6.79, 5.82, 6.95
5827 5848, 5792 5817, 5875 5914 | -0.5 angstrom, 6.89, 6.87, 6.4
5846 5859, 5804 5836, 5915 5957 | 0.6 angstrom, 6.87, 6.57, 6.94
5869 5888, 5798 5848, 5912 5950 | 0.7 angstrom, 6.88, 6.68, 6.94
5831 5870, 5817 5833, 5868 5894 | -0.4 angstrom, 6.89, 6.75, 6.44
